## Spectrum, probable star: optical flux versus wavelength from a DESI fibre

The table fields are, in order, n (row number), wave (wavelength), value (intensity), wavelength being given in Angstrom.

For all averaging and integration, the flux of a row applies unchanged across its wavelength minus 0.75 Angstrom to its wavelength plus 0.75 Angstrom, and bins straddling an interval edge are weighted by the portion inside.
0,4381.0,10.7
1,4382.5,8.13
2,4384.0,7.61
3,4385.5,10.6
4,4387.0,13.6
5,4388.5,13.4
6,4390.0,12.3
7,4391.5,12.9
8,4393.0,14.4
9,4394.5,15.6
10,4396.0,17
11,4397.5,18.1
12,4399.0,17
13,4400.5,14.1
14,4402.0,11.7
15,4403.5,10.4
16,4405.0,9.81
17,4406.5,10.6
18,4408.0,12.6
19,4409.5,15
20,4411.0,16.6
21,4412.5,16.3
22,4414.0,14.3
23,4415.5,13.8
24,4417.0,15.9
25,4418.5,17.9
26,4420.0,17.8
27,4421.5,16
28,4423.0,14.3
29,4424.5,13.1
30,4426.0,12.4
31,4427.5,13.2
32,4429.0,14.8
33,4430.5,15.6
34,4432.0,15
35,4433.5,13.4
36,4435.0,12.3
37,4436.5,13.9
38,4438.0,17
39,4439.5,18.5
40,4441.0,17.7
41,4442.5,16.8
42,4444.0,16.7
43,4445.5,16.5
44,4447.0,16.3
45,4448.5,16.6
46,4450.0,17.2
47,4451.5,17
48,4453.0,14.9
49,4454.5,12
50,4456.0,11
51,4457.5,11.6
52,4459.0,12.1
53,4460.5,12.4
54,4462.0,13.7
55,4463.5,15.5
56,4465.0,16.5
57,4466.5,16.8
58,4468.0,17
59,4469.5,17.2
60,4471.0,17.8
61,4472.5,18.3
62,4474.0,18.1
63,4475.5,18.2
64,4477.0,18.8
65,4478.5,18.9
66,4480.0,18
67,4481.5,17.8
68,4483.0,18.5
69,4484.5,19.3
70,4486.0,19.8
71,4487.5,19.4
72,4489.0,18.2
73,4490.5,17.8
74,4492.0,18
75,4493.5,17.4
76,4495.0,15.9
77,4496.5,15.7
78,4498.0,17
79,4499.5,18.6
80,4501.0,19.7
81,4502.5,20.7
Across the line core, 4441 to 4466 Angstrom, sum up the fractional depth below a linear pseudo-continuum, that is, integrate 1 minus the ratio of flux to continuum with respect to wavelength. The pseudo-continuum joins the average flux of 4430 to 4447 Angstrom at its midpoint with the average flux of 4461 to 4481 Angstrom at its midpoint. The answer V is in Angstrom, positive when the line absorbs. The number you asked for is 2.3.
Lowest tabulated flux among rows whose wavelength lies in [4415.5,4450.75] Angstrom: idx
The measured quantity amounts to 12.3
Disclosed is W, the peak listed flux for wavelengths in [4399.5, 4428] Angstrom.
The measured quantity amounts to 17.9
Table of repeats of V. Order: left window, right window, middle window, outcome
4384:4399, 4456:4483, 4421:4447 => 0.21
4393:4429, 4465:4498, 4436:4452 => -0.69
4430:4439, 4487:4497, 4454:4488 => 0.04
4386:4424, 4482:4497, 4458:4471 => 1.34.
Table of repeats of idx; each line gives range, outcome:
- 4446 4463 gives 11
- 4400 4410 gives 9.81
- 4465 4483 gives 16.5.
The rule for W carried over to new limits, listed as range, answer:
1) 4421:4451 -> 18.5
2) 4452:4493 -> 19.8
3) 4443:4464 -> 17.2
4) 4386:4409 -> 18.1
